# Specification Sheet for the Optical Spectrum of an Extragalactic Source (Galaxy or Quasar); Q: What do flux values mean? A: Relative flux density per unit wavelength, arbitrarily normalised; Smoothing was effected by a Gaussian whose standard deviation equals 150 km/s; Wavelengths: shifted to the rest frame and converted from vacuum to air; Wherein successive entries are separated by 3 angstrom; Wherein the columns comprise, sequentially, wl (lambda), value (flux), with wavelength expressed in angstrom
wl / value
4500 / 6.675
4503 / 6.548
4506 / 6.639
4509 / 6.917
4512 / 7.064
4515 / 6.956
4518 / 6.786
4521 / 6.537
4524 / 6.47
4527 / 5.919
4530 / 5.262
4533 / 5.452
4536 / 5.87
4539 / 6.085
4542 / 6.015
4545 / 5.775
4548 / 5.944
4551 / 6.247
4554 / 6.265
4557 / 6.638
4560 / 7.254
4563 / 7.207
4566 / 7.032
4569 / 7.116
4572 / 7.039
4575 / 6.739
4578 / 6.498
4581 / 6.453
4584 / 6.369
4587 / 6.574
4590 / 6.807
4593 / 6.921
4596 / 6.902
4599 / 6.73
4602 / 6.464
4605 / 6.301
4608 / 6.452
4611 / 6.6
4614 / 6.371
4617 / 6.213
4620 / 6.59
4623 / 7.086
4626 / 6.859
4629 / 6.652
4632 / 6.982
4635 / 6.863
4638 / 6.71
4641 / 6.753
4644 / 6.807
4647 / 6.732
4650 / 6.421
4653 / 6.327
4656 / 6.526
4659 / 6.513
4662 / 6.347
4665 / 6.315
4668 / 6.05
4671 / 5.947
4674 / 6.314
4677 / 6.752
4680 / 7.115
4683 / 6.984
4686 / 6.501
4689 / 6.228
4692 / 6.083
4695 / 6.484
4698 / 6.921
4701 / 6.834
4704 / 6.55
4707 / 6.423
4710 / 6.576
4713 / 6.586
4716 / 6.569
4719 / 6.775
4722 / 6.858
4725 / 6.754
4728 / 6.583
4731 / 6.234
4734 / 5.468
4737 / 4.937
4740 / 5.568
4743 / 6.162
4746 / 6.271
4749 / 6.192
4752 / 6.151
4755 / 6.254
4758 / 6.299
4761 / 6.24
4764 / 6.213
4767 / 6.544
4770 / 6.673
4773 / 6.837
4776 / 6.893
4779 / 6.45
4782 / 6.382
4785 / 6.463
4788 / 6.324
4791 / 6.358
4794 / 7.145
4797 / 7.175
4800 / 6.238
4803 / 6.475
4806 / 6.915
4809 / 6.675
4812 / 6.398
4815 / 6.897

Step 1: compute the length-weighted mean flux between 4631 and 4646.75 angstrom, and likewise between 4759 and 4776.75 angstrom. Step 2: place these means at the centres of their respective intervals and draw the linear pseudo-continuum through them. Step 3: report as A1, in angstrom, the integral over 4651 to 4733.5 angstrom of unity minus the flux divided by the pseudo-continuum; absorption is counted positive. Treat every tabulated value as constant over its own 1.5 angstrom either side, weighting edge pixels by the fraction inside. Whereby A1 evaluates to 2.33 angstrom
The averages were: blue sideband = 6.81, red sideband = 6.55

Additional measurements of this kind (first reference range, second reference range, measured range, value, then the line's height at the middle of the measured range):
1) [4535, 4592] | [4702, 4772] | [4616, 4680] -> -1.53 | 6.42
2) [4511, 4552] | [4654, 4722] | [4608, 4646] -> -1.88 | 6.38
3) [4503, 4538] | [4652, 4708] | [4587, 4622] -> -0.87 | 6.43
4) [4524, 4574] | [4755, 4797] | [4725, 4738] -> 1.10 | 6.5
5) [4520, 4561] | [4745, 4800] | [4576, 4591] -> -0.88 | 6.18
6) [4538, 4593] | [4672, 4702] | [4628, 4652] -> -0.51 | 6.59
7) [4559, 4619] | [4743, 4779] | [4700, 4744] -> 1.03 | 6.47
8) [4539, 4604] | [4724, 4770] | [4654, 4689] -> -0.76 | 6.34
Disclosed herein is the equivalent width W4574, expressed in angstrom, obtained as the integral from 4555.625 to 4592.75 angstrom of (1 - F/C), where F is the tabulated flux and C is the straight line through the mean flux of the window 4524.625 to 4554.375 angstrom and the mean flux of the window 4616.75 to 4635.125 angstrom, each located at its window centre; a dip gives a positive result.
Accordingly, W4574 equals -3.4 angstrom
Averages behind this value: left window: 5.89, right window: 6.78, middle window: 6.81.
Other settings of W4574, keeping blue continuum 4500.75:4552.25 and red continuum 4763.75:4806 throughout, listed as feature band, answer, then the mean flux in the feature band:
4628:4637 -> -0.60 angstrom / 6.84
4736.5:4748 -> 1.28 angstrom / 5.82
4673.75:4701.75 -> -0.65 angstrom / 6.63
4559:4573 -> -1.79 angstrom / 7.13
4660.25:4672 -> 0.49 angstrom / 6.18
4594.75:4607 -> -0.42 angstrom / 6.59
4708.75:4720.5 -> -0.20 angstrom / 6.63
